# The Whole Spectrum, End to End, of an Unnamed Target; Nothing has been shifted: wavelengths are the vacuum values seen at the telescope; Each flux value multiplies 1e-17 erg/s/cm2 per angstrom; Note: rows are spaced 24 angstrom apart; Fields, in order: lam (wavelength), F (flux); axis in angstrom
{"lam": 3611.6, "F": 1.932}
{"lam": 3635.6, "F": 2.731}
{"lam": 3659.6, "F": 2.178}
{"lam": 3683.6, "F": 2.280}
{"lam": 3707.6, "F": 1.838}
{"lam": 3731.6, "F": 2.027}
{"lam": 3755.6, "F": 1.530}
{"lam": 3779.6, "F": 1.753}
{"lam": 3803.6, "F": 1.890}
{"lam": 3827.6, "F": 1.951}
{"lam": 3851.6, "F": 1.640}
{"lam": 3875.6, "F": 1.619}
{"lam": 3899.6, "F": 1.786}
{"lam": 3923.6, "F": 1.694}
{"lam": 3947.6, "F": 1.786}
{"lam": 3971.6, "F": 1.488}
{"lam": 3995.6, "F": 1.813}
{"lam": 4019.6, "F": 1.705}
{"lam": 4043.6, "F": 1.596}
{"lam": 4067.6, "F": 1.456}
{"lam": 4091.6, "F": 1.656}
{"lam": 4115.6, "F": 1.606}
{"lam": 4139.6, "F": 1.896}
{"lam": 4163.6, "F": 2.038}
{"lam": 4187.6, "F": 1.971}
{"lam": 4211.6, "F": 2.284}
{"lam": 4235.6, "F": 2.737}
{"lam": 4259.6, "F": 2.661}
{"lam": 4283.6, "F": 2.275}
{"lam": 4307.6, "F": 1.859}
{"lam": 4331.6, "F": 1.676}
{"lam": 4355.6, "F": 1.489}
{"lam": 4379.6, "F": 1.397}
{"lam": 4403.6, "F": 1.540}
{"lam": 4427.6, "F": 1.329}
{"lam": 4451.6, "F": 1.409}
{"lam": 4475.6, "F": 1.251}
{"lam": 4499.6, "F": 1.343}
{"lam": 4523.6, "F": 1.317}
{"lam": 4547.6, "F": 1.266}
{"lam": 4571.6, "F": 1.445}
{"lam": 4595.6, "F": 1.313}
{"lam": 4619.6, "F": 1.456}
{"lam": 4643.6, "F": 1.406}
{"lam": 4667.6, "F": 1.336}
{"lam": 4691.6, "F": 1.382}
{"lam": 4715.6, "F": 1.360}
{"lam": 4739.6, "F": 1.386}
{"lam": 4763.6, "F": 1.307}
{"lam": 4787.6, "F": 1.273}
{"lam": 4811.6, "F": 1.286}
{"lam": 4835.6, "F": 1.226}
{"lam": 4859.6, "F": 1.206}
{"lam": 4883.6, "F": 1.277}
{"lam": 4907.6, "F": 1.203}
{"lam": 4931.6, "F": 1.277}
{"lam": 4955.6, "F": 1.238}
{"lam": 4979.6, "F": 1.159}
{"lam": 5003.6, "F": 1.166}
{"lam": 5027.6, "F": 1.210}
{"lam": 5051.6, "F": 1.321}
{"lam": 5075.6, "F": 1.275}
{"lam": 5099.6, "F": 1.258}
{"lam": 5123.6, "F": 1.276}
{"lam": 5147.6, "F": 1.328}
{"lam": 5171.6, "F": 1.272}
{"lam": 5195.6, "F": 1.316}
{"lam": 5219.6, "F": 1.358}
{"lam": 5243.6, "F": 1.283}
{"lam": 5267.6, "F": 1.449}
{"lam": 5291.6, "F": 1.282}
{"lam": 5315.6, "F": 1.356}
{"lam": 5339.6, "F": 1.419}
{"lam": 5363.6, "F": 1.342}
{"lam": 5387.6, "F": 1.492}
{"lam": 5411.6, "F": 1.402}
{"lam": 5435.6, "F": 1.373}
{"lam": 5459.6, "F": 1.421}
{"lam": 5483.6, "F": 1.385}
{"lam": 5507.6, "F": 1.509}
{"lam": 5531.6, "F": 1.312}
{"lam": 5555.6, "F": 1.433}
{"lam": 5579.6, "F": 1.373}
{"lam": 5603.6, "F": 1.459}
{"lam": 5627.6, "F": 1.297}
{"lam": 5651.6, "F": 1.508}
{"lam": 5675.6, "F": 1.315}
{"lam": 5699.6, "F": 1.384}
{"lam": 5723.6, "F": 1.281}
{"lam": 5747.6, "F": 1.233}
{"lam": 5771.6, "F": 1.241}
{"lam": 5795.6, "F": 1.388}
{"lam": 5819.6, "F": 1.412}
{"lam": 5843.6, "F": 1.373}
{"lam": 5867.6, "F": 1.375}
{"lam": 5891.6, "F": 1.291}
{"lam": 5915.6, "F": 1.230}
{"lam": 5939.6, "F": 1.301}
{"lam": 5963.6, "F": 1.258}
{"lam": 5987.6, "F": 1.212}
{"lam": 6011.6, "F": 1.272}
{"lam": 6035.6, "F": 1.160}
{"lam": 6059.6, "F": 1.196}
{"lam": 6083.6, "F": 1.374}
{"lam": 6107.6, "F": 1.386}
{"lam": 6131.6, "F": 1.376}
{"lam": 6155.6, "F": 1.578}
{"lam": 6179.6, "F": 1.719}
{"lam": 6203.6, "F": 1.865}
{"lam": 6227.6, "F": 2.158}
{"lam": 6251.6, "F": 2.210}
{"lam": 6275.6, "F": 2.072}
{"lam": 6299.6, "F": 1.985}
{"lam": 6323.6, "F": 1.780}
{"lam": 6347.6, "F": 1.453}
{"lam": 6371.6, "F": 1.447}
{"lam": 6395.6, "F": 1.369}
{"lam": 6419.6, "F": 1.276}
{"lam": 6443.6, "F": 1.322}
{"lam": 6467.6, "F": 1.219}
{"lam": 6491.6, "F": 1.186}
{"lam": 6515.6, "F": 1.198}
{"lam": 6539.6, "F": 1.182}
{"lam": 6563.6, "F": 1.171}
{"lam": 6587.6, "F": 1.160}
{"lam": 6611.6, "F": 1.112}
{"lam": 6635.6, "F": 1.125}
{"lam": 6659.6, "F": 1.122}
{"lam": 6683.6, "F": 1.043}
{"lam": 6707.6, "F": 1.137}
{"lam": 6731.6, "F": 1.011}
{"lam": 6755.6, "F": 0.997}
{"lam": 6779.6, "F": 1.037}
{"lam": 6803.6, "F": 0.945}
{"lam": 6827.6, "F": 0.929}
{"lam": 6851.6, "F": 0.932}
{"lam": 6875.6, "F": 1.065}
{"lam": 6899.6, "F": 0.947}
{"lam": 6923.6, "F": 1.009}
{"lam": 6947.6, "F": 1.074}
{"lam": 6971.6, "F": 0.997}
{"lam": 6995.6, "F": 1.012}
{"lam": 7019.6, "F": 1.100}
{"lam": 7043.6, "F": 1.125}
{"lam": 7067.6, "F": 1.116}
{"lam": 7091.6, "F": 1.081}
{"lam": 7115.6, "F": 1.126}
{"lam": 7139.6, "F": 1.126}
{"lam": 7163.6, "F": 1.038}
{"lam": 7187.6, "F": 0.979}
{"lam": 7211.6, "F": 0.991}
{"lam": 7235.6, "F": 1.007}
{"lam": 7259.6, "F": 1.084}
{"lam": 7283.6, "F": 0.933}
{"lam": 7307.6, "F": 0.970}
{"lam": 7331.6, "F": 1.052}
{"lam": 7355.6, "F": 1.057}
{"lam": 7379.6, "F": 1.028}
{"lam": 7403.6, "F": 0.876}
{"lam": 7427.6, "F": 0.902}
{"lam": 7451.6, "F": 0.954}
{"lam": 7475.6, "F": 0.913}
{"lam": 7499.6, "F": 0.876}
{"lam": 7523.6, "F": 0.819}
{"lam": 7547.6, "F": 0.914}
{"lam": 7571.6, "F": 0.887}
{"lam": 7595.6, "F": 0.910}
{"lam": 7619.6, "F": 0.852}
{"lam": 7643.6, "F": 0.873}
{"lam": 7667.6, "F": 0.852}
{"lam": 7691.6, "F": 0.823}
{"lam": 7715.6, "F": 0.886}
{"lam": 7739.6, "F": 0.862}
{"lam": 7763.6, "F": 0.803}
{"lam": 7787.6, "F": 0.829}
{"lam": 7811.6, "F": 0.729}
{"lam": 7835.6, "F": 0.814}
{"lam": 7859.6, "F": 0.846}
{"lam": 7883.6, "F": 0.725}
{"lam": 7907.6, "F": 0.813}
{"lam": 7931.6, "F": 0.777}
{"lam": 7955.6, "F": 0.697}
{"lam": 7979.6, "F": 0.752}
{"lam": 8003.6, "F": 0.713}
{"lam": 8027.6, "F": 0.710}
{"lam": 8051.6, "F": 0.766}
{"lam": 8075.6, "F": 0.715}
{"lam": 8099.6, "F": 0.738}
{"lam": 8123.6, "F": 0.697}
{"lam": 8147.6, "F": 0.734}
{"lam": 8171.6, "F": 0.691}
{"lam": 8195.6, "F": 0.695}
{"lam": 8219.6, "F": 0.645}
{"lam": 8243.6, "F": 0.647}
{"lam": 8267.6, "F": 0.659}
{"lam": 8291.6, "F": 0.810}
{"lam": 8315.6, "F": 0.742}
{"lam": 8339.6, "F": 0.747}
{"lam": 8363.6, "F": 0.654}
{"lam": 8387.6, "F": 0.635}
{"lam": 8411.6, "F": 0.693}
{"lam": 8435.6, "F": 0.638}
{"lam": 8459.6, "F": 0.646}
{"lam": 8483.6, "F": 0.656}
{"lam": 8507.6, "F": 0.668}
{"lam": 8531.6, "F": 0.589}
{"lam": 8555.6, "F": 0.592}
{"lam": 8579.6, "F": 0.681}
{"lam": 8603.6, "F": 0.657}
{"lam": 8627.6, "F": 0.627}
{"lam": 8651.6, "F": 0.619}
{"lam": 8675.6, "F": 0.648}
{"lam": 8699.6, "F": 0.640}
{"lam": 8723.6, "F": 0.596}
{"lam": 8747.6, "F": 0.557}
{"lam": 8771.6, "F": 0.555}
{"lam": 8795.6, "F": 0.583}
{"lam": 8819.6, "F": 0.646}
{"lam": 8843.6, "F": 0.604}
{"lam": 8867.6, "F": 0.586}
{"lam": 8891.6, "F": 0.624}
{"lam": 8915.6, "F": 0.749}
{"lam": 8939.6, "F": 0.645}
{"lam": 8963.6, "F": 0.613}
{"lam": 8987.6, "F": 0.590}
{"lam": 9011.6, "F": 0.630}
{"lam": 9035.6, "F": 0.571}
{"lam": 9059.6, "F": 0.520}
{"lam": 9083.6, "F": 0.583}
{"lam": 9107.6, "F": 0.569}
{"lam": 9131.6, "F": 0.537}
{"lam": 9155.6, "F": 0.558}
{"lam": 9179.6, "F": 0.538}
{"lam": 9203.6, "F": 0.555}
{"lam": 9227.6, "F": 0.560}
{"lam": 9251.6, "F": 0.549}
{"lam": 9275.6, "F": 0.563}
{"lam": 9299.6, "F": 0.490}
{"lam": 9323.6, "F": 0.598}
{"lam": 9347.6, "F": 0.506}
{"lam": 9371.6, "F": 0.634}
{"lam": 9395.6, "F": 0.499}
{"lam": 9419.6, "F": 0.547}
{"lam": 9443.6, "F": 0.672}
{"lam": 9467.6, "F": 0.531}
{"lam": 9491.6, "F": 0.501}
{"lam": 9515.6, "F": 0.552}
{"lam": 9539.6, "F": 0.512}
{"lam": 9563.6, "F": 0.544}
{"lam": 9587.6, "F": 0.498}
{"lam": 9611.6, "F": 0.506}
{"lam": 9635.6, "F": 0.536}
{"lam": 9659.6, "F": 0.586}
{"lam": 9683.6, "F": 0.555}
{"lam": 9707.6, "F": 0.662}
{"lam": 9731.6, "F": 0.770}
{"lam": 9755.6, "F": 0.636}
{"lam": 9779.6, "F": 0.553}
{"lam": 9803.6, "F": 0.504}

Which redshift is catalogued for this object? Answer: 1.23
